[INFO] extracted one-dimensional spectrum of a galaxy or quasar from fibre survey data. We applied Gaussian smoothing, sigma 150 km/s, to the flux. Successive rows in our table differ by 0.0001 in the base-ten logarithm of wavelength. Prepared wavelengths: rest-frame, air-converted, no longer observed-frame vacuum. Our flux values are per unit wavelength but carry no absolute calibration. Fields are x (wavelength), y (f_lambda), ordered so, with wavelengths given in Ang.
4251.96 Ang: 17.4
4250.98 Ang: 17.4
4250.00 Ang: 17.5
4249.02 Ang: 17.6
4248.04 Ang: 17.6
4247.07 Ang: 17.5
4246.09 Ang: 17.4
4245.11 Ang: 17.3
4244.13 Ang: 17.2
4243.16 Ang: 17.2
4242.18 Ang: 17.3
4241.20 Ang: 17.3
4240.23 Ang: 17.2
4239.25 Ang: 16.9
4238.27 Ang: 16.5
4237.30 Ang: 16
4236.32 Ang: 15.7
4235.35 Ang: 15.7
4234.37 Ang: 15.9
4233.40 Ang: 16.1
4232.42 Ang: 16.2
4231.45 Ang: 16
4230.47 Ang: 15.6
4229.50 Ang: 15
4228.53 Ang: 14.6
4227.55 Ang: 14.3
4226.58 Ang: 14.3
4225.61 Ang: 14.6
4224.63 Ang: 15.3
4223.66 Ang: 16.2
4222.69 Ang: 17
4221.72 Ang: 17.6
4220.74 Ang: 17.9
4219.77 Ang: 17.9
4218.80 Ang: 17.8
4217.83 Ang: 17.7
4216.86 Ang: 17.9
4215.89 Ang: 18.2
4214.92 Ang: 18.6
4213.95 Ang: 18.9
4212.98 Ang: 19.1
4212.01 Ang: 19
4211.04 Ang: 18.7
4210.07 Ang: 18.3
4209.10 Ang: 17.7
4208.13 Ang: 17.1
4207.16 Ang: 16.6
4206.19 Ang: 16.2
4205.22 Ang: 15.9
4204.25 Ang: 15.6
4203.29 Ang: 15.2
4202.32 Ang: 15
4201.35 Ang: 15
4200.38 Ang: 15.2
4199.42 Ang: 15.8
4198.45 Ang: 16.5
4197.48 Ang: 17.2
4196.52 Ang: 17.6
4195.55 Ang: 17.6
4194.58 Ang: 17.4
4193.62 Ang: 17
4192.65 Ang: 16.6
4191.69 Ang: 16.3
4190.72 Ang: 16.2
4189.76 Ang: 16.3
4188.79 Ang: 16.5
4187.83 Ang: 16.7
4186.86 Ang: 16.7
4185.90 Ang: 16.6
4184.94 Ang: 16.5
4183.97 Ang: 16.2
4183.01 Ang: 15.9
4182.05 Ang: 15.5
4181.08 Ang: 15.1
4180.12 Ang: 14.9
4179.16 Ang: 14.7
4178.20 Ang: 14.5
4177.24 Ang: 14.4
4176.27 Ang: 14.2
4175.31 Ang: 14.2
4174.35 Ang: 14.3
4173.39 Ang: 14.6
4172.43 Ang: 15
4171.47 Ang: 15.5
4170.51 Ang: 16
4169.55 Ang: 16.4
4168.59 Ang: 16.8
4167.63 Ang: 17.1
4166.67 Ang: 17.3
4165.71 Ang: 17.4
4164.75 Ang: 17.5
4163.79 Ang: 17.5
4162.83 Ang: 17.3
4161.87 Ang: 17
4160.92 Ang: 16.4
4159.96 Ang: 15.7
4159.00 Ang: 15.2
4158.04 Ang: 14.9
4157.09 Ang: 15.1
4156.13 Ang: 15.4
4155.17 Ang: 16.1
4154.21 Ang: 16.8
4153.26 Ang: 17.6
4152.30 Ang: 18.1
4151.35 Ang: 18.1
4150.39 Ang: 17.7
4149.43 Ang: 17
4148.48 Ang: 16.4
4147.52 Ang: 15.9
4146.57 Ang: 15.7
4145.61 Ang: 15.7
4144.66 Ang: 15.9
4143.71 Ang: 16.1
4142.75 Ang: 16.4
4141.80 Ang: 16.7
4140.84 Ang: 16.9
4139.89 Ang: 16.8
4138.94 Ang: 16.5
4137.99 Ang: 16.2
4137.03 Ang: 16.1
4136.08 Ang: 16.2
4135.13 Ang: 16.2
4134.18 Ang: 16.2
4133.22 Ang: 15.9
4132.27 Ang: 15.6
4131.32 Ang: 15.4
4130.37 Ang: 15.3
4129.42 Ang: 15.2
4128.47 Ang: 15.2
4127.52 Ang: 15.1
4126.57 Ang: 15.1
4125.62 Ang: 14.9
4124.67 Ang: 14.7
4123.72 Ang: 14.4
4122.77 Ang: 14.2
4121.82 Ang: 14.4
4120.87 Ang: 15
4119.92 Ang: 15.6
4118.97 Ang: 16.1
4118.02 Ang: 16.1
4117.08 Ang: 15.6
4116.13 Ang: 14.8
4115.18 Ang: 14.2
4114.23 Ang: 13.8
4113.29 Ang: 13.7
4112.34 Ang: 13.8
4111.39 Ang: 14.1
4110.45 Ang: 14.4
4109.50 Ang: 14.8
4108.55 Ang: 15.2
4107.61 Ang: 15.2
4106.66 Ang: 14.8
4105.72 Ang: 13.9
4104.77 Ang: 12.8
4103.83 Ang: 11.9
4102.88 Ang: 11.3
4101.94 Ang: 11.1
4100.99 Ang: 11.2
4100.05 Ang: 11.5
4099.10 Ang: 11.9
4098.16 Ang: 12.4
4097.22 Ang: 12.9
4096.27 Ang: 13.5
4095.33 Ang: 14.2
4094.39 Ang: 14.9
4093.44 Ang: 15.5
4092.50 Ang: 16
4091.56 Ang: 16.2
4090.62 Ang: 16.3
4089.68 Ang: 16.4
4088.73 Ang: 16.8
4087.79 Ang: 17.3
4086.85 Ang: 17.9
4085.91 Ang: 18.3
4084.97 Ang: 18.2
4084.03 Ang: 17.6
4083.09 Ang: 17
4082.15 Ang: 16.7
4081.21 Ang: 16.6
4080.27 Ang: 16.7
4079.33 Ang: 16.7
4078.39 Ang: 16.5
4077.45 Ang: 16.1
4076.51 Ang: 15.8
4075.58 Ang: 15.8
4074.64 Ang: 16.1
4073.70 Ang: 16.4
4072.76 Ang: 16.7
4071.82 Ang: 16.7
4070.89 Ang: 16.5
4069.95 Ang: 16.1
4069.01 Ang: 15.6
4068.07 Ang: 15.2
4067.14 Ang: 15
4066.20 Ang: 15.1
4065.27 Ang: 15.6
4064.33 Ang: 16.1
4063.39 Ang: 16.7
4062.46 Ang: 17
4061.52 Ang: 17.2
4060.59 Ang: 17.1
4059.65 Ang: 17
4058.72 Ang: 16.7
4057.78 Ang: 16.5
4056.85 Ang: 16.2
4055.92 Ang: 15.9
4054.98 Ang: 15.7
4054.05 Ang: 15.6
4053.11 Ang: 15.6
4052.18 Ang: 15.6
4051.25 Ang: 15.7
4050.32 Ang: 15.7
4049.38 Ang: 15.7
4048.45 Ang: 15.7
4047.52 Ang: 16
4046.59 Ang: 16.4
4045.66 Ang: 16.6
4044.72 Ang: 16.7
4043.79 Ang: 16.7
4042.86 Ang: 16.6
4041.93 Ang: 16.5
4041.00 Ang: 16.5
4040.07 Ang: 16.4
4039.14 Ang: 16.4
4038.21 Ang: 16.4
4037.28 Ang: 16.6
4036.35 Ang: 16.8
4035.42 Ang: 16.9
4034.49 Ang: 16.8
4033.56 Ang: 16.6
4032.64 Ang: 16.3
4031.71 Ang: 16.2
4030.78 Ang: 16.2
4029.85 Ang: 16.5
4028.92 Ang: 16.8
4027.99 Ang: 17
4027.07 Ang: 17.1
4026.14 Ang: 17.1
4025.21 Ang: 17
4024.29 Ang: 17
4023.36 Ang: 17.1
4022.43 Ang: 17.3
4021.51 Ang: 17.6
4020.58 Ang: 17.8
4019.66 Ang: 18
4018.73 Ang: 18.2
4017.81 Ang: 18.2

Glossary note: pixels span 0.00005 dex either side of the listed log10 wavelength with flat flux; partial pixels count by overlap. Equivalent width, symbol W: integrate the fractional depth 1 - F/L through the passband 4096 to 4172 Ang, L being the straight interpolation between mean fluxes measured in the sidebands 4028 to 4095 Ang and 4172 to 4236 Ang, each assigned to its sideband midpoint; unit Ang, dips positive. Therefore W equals 4.6 Ang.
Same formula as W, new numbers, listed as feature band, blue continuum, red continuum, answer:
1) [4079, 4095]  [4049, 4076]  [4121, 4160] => -0.7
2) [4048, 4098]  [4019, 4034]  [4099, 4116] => -4.2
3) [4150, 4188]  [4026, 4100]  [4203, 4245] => 1.1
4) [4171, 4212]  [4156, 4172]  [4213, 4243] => 1.0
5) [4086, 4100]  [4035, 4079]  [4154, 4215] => 1.0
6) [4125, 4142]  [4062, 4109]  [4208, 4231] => 0.1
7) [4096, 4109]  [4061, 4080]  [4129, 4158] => 2.7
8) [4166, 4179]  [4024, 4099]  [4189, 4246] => 0.9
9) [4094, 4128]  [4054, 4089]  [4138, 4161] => 5.1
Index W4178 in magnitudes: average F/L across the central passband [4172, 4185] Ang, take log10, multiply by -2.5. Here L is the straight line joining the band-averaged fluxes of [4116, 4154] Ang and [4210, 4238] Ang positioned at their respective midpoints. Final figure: 0.10 mag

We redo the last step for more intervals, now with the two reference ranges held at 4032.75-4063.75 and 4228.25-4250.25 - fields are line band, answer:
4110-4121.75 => 0.118 mag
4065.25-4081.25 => 0.023 mag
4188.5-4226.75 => -0.023 mag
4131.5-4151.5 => 0.009 mag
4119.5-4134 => 0.095 mag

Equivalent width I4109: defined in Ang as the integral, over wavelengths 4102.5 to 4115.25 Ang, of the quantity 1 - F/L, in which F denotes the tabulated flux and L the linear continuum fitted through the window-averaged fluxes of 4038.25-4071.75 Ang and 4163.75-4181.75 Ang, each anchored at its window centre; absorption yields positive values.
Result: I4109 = 1.6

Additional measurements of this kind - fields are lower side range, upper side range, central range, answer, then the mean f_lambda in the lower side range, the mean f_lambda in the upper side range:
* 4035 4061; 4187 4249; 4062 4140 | 5.4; 16.3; 16.7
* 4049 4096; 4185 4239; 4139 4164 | 0.0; 16.3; 16.6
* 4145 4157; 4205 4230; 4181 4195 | 0.4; 16.6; 17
